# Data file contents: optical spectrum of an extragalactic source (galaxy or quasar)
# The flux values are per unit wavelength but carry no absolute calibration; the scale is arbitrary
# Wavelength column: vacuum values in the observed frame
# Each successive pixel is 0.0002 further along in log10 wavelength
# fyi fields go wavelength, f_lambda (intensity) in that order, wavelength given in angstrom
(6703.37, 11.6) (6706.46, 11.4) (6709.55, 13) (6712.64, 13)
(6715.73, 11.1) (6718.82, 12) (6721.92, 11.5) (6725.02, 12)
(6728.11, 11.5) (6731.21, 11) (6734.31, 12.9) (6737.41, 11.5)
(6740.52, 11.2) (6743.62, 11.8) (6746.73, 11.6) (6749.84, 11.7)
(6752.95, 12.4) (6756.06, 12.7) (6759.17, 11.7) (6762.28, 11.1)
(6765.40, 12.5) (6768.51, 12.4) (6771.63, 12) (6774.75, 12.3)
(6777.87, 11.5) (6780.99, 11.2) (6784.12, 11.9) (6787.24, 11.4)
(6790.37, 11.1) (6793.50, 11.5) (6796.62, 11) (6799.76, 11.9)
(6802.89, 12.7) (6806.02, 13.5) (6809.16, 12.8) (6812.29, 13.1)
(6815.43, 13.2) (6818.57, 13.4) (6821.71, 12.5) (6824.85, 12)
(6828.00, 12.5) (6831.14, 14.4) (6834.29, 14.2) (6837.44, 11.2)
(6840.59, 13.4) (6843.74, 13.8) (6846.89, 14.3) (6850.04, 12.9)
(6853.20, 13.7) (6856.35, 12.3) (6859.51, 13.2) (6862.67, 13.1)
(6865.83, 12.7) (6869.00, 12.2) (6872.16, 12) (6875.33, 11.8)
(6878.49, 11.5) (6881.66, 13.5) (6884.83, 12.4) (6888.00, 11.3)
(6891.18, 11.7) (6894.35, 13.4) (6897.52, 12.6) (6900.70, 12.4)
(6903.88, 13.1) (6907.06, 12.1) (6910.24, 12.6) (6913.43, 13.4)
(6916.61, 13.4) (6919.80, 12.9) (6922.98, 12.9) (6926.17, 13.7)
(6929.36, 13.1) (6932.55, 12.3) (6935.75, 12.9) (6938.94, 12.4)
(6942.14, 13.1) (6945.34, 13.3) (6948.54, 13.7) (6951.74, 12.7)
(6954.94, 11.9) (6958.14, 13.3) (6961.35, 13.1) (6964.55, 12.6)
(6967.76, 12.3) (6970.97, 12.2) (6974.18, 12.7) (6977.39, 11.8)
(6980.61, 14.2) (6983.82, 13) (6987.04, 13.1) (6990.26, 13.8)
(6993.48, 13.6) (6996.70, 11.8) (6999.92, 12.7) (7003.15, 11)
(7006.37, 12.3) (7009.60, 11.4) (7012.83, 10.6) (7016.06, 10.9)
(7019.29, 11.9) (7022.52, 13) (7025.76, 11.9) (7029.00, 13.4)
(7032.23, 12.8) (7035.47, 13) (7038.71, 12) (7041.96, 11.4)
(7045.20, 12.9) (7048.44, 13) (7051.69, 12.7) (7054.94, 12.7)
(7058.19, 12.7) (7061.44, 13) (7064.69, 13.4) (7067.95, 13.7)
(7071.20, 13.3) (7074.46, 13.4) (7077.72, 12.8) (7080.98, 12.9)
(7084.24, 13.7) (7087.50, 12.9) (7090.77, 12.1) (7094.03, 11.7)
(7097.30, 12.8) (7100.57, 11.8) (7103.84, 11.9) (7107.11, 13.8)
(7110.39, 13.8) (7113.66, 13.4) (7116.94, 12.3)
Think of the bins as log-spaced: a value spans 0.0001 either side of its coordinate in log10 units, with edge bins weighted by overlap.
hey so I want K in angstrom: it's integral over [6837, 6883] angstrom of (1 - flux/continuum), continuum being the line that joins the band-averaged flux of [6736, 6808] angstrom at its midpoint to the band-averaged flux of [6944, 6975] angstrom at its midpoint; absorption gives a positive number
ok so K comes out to -1.9 angstrom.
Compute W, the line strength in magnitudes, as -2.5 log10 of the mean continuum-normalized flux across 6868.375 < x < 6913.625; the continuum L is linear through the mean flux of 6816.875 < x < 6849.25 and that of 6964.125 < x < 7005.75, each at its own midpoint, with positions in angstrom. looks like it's 0.05 mag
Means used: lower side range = 13.2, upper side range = 12.7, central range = 12.4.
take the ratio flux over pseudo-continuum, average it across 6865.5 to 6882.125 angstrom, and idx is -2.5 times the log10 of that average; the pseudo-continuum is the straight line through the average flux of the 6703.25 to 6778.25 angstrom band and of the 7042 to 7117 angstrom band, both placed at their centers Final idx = 0.01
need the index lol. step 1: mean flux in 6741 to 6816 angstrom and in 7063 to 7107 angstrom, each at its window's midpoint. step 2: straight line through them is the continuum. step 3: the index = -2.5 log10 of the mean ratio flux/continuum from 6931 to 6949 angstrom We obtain -0.04 mag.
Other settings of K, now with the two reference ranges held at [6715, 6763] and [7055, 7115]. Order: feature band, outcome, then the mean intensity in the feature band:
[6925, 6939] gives -0.55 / 12.9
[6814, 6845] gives -2.54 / 13.1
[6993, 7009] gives 0.66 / 12.1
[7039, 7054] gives 0.40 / 12.5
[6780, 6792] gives 0.51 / 11.4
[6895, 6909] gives -0.34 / 12.6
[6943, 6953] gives -0.62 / 13.2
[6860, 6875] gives -0.37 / 12.5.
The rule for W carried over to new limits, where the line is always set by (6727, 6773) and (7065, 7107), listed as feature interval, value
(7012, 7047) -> 0.04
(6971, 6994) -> -0.05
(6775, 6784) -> 0.04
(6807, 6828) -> -0.07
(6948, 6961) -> -0.04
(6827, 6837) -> -0.12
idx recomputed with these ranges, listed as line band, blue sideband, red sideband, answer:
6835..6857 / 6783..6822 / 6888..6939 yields -0.06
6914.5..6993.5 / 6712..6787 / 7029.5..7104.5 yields -0.05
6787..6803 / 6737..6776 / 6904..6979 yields 0.05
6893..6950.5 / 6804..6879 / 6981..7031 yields -0.03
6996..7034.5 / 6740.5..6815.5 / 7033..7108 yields 0.05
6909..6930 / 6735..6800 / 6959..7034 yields -0.08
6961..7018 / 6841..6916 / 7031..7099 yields 0.03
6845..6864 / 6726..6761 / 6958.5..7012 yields -0.09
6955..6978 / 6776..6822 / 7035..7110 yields 0.00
